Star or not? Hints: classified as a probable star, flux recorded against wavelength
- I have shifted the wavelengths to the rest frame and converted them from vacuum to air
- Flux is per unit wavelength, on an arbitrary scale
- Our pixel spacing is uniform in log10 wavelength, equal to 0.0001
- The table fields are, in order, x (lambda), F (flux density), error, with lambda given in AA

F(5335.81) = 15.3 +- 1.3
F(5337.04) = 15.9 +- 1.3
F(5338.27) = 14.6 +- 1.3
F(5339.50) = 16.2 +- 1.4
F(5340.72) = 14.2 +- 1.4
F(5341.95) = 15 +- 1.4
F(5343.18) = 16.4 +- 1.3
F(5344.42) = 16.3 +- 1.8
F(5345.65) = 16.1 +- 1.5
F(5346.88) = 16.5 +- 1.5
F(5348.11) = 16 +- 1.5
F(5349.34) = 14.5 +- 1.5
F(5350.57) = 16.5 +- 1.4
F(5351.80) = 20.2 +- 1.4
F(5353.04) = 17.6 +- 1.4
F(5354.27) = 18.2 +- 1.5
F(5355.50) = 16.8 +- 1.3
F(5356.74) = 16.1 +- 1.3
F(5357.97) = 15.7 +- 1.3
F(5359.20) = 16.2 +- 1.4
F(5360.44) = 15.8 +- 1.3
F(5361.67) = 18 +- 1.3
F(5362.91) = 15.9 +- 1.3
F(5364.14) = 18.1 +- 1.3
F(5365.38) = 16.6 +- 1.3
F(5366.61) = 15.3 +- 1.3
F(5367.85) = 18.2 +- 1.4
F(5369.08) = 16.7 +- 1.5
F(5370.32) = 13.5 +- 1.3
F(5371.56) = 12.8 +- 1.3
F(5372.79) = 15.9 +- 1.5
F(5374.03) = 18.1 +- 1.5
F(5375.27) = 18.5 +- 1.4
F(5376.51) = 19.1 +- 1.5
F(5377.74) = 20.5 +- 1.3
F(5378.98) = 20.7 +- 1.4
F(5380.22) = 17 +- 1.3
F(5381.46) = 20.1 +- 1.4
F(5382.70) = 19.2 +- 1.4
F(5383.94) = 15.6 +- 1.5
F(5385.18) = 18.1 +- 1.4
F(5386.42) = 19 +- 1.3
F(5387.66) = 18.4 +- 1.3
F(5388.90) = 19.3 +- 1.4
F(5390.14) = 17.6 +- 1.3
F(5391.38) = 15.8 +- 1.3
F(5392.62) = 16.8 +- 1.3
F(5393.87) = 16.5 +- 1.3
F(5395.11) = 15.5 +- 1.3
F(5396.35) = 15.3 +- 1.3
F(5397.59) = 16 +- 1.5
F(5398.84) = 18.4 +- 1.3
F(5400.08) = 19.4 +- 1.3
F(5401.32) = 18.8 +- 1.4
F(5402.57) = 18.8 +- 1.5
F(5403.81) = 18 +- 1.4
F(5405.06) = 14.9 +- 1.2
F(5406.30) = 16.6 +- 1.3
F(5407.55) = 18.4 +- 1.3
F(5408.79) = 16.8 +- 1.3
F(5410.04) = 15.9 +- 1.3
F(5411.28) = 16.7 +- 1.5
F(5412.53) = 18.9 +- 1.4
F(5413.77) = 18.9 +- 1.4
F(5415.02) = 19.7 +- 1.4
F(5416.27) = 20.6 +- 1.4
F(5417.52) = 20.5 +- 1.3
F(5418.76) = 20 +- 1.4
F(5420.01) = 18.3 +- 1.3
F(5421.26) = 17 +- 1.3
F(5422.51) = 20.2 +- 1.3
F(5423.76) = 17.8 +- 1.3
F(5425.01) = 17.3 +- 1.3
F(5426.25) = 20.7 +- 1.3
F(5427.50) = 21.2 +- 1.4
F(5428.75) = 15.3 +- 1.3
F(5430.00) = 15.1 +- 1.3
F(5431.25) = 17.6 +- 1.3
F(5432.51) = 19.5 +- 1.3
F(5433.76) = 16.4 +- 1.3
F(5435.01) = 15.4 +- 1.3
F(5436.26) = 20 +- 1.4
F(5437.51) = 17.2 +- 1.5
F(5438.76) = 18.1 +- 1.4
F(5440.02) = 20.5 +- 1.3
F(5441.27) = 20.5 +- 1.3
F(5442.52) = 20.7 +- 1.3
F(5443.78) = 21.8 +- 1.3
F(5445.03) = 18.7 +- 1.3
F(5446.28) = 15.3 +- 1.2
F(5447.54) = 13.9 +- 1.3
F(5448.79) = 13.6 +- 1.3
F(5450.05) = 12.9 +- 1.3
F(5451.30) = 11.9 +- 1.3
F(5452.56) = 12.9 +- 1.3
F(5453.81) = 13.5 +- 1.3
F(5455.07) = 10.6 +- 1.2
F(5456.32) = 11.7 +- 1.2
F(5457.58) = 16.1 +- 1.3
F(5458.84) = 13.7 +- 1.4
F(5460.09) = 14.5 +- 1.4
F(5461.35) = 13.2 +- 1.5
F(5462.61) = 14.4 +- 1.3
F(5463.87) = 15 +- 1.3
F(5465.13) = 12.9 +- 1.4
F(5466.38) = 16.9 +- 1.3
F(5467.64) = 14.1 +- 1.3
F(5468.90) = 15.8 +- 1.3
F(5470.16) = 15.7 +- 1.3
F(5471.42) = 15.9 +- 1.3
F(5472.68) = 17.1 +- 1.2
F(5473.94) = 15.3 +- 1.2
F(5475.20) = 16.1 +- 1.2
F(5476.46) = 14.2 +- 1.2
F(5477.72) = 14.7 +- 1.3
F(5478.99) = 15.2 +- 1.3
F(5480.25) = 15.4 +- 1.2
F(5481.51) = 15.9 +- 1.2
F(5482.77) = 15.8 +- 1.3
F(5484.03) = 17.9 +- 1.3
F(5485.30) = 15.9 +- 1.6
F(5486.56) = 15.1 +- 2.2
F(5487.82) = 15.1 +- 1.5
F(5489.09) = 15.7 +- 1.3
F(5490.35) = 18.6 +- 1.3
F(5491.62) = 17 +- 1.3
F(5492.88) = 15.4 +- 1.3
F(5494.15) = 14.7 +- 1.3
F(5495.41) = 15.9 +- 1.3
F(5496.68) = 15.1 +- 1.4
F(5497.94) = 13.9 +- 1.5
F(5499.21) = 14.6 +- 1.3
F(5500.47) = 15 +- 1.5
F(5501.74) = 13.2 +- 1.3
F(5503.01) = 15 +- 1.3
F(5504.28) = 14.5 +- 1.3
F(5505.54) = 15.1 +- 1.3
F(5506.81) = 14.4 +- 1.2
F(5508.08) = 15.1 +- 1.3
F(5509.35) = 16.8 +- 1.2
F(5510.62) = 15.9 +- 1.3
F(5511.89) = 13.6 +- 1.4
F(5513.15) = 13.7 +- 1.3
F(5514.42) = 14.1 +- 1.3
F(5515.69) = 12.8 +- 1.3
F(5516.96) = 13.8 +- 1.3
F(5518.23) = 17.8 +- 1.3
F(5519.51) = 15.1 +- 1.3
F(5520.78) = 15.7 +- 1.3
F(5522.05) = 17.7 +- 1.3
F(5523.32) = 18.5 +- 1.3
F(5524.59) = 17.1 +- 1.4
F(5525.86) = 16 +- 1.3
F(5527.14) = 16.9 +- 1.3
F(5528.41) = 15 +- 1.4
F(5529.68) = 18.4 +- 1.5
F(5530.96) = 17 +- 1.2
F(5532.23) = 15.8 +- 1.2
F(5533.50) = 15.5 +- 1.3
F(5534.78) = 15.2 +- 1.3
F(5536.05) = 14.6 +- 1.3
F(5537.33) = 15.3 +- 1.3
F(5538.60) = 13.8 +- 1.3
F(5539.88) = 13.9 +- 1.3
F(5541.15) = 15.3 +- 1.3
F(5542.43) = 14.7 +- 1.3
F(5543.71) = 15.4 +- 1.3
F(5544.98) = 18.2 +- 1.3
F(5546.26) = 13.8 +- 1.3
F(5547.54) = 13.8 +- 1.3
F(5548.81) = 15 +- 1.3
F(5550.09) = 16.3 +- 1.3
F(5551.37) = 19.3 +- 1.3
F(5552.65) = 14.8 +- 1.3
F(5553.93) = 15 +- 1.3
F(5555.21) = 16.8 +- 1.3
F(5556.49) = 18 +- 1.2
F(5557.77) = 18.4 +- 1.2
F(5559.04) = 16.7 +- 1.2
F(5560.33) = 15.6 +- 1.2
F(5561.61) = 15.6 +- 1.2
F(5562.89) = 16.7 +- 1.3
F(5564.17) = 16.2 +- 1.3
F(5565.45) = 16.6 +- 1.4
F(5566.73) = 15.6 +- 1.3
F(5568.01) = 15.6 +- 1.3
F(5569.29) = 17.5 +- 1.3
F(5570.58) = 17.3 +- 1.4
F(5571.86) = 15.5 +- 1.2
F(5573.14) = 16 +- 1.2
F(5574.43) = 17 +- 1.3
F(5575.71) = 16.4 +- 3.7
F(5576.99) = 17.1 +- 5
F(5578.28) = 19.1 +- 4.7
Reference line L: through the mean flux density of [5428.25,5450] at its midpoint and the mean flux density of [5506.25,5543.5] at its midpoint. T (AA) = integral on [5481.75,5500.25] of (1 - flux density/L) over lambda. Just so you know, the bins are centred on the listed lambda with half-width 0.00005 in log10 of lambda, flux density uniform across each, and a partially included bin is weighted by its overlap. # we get 0.6 AA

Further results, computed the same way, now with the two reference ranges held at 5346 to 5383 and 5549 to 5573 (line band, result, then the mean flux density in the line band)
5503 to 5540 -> 2.5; 15.5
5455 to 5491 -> 3.4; 15.2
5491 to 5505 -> 1.5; 14.9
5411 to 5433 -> -2.2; 18.6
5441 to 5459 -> 1.8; 15.1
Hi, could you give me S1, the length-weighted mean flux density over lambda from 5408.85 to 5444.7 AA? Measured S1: 18.6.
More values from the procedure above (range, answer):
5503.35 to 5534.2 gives 15.7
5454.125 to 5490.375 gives 15.1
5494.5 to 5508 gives 14.7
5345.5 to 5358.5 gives 16.8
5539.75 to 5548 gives 15.1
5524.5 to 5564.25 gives 15.9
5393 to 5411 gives 17.1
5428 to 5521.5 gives 15.5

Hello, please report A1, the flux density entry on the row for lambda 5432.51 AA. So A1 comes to 19.5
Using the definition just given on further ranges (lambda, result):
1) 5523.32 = 18.5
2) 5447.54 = 13.9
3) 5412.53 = 18.9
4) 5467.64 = 14.1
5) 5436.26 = 20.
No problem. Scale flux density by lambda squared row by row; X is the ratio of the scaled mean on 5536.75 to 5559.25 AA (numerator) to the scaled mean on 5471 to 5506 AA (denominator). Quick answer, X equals 1.04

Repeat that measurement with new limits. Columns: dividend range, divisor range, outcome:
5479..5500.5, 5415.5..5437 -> 0.87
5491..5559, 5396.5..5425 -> 0.89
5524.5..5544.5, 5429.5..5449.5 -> 0.91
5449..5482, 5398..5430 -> 0.80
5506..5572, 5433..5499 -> 1.04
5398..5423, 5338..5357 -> 1.15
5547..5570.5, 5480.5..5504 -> 1.08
